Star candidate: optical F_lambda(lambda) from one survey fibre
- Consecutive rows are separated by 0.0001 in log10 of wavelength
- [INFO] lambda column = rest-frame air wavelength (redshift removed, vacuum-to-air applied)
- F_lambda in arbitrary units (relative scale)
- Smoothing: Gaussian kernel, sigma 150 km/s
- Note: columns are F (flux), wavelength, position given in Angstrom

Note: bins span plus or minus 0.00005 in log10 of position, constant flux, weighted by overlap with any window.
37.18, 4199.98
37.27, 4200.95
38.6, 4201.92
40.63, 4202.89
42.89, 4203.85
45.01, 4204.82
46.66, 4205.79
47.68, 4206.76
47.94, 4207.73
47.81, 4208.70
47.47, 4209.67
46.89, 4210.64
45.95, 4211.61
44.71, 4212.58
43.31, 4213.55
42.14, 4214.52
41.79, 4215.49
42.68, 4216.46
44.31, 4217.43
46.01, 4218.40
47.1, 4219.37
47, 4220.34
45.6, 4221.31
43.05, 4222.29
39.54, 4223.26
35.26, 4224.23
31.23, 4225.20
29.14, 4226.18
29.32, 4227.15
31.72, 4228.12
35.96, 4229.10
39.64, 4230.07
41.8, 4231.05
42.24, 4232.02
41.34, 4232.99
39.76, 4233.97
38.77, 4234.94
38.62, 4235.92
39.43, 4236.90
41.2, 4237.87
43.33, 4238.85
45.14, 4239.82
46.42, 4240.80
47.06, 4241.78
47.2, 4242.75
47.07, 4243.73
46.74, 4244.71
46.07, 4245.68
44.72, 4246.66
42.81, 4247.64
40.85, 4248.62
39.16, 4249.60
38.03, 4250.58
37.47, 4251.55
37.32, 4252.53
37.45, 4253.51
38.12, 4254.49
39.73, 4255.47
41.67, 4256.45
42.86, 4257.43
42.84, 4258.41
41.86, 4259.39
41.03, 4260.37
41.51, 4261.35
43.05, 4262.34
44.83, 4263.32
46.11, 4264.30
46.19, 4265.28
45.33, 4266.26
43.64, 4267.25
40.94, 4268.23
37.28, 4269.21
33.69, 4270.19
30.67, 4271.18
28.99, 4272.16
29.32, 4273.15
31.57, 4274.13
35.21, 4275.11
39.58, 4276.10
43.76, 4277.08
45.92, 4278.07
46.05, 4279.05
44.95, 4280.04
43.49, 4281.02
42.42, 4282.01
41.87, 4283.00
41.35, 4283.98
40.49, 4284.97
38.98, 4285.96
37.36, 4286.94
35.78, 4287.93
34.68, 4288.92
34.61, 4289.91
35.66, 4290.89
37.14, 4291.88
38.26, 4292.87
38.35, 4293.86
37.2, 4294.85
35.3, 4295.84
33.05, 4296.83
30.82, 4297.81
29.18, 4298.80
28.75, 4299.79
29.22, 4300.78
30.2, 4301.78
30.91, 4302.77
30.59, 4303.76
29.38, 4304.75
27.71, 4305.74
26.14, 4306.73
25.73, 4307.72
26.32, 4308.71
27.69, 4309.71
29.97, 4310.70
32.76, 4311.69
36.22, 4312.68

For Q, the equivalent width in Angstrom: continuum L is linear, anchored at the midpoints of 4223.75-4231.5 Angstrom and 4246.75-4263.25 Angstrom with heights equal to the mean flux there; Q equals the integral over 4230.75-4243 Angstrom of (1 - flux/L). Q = -2.0 Angstrom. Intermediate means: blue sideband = 34.2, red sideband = 40.6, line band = 42.4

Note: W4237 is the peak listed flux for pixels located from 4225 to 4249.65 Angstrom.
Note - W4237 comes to 47.2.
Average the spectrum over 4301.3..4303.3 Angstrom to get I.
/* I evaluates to 30.6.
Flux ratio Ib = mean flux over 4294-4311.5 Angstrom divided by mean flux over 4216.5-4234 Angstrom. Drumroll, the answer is 0.8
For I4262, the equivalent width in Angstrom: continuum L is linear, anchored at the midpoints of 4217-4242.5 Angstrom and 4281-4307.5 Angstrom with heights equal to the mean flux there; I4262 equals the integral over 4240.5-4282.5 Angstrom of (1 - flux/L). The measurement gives -4.1 Angstrom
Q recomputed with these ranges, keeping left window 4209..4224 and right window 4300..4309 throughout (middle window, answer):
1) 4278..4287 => -2.7 Angstrom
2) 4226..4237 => 1.1 Angstrom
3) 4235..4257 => -1.6 Angstrom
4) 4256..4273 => -2.2 Angstrom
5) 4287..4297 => -1.8 Angstrom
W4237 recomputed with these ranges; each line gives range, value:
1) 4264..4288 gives 46.19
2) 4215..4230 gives 47.1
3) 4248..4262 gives 42.86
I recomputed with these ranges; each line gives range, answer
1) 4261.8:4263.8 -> 43.7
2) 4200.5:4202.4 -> 37.9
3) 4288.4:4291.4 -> 35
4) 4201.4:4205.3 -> 41.8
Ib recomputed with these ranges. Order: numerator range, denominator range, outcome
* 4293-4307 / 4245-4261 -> 0.77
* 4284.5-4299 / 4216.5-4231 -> 0.92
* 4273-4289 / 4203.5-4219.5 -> 0.88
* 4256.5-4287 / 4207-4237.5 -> 0.98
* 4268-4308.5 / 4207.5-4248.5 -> 0.84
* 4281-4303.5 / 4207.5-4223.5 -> 0.79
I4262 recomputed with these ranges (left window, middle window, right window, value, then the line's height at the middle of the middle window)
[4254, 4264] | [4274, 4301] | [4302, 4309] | -3.3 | 33.5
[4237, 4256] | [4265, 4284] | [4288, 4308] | -1.4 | 36.9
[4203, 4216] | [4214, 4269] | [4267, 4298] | 0.6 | 42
